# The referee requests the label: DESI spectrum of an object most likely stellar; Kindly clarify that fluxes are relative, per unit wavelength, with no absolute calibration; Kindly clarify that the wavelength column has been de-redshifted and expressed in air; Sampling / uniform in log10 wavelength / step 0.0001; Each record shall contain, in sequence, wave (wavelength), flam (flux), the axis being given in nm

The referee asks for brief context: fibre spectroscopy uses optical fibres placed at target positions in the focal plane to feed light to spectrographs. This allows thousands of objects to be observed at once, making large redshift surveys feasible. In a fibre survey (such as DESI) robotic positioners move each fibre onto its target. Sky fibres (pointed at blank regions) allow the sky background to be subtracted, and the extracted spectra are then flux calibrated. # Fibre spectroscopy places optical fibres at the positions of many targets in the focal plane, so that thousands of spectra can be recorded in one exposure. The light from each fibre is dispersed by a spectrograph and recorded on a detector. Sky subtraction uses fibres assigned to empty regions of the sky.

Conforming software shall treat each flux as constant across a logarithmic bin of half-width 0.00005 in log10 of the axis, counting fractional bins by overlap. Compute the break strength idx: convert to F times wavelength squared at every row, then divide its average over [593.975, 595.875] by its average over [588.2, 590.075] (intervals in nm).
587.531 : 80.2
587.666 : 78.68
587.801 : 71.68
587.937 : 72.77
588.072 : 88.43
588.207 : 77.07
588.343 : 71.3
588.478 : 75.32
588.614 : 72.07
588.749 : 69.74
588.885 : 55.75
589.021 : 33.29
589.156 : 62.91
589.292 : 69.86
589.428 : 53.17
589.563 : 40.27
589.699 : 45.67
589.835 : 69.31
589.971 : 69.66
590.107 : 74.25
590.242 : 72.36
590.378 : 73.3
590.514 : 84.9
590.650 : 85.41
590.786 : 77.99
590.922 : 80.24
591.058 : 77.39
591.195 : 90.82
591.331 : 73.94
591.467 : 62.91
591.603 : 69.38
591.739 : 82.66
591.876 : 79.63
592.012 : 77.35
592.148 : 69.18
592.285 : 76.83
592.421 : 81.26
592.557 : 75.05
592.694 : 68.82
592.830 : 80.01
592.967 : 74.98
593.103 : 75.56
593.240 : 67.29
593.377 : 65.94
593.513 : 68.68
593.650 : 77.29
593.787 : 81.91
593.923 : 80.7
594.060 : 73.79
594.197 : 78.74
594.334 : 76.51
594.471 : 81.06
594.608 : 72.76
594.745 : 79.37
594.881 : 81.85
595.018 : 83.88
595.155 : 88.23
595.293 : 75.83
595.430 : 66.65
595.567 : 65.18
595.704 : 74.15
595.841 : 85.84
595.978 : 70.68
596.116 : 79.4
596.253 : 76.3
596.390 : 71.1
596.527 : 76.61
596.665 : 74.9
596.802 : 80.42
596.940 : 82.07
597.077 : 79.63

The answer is 1.28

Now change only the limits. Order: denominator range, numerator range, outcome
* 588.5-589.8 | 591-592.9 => 1.35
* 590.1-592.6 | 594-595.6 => 1.01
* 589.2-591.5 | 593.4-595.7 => 1.10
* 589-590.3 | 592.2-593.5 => 1.24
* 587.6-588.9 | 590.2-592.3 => 1.05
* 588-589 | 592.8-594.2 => 1.07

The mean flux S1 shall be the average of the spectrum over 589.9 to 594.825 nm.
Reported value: 76.1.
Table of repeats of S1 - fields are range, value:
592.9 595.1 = 76.4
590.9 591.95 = 77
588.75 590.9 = 65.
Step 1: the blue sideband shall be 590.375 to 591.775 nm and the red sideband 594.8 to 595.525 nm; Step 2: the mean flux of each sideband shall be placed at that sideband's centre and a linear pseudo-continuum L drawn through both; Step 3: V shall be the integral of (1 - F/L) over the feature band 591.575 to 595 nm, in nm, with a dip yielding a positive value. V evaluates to 0.11 nm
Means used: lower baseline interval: 78.2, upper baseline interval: 78.8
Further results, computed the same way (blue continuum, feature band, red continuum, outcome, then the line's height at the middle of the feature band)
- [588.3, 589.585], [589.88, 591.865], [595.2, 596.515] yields -0.37 nm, 64.6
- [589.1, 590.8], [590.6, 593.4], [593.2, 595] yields -0.17 nm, 71.7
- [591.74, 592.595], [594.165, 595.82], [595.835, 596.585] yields -0.02 nm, 76.3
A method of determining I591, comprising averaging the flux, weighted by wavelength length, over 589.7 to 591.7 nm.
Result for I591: 74.9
